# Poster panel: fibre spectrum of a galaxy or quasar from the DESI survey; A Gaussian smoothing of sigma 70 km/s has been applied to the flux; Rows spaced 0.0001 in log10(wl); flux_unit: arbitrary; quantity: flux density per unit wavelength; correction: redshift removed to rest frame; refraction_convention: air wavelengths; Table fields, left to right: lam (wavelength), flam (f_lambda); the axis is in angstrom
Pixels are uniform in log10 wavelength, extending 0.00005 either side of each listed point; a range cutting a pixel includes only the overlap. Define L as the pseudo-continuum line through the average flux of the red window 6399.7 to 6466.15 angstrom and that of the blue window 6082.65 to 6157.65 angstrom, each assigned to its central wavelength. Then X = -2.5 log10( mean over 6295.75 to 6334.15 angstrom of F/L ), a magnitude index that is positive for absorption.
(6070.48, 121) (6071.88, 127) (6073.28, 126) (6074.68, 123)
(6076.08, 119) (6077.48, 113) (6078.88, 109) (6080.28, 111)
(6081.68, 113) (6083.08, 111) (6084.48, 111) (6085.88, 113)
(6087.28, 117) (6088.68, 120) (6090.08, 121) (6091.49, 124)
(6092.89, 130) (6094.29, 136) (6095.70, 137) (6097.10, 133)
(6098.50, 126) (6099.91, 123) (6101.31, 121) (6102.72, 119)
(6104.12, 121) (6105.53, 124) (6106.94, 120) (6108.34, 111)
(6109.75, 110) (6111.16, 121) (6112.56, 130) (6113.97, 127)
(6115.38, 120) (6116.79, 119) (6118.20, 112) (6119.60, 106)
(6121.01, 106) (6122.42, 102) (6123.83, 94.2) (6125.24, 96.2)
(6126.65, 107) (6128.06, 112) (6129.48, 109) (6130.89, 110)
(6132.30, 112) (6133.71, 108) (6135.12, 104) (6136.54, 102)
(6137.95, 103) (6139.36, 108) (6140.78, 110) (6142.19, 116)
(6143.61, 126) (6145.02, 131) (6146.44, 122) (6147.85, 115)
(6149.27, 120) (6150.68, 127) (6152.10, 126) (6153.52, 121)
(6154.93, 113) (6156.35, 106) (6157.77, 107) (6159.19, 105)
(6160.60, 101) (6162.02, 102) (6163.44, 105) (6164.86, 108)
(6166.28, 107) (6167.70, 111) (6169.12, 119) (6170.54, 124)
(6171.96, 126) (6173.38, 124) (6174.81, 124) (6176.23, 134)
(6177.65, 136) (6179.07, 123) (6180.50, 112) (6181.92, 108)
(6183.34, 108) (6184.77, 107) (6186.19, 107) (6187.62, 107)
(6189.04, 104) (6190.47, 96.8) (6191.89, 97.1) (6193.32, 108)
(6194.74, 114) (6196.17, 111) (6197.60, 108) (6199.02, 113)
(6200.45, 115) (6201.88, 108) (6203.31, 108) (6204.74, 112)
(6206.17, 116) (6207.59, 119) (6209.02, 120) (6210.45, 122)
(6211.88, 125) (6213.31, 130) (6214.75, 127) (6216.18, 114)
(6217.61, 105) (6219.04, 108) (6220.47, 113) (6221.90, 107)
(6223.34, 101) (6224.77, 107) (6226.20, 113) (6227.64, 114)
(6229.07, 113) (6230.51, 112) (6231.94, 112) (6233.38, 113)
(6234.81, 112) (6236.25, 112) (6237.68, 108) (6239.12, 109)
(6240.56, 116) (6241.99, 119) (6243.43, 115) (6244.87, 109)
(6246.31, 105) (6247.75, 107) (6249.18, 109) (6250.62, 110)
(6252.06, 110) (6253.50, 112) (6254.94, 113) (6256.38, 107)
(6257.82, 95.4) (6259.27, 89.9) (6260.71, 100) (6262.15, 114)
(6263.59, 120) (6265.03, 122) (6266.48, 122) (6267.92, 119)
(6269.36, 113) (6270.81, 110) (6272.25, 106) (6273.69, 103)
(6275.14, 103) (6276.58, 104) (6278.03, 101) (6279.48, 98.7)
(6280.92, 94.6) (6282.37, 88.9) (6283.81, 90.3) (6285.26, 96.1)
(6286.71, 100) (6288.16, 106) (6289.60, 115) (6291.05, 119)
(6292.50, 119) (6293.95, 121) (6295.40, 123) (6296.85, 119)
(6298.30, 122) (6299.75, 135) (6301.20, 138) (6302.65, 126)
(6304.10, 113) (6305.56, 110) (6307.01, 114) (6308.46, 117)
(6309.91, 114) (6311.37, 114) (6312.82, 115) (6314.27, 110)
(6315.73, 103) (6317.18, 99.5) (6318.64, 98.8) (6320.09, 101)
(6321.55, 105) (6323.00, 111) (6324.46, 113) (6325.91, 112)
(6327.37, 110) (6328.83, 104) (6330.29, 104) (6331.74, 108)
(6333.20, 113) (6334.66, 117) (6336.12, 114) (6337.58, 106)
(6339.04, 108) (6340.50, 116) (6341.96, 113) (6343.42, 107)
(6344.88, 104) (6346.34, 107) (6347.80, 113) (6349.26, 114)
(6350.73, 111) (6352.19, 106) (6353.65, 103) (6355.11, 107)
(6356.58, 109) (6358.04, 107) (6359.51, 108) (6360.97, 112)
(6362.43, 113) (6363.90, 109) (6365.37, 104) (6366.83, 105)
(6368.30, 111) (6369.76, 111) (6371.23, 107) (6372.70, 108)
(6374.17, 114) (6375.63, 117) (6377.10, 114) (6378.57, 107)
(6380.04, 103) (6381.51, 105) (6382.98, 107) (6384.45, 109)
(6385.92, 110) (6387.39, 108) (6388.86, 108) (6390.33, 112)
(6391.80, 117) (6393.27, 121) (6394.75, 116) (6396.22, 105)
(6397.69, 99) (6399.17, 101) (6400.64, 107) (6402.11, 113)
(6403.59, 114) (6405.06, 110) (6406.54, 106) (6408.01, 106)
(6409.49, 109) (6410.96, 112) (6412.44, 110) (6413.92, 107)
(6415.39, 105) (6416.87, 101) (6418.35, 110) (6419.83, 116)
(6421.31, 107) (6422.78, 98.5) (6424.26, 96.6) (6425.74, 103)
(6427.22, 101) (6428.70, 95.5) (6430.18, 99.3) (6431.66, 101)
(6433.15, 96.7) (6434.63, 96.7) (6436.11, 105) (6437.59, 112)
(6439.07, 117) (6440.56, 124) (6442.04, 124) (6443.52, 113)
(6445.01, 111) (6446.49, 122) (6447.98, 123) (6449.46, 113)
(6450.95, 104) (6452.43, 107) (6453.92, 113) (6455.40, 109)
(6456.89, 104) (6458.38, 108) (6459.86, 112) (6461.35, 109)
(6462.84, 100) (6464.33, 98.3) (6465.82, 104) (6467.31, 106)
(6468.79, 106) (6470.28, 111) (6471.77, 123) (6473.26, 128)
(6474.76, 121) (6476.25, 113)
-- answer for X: -0.017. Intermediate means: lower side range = 116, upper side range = 108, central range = 113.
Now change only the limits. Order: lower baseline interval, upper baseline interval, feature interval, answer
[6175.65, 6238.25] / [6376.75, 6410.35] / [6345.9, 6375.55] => 0.00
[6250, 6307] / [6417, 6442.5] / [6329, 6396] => -0.02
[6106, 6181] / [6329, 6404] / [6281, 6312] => -0.03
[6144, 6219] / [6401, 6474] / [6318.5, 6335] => 0.03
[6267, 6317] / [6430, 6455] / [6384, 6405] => 0.01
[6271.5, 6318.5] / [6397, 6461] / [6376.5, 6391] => 0.01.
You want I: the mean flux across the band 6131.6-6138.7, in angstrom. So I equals 106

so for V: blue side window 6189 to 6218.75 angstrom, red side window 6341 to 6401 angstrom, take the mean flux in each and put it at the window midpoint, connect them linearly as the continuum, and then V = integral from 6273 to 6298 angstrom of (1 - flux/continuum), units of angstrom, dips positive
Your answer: 1.1 angstrom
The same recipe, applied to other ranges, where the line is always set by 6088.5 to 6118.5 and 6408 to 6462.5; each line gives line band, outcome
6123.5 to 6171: 3.8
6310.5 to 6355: 1.6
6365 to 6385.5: 0.4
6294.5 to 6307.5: -0.9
